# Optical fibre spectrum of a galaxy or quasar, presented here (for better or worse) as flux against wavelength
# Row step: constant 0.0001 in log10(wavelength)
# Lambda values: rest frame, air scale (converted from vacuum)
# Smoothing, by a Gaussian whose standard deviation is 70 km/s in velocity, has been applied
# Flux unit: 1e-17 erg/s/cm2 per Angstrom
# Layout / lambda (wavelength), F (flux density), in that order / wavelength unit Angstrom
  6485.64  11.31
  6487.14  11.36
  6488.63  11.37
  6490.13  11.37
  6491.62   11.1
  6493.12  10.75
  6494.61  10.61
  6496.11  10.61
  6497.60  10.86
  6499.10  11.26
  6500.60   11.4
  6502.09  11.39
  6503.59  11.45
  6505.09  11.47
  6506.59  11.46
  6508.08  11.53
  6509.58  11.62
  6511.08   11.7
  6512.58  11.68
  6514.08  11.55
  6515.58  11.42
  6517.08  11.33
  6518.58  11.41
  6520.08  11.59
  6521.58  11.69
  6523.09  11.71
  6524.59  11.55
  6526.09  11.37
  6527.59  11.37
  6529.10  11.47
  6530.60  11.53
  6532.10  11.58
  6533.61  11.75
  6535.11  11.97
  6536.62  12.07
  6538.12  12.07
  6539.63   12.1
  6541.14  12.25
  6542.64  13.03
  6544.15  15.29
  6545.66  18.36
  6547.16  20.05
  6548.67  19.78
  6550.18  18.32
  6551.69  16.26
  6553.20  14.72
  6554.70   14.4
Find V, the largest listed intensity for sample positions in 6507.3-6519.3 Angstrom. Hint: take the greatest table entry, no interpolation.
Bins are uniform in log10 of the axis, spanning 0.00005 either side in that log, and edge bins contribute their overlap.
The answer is 11.7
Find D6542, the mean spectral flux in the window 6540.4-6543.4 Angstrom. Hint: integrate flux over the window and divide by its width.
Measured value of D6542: 12.7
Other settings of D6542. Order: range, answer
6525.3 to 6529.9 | 11.4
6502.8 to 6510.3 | 11.5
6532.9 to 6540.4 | 12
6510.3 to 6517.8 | 11.5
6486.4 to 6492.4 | 11.3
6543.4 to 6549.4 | 18.4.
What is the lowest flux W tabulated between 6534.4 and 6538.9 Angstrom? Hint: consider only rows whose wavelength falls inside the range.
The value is 11.97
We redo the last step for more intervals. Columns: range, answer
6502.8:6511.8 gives 11.45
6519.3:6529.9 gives 11.37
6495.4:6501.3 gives 10.61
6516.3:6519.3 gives 11.33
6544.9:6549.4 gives 18.36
